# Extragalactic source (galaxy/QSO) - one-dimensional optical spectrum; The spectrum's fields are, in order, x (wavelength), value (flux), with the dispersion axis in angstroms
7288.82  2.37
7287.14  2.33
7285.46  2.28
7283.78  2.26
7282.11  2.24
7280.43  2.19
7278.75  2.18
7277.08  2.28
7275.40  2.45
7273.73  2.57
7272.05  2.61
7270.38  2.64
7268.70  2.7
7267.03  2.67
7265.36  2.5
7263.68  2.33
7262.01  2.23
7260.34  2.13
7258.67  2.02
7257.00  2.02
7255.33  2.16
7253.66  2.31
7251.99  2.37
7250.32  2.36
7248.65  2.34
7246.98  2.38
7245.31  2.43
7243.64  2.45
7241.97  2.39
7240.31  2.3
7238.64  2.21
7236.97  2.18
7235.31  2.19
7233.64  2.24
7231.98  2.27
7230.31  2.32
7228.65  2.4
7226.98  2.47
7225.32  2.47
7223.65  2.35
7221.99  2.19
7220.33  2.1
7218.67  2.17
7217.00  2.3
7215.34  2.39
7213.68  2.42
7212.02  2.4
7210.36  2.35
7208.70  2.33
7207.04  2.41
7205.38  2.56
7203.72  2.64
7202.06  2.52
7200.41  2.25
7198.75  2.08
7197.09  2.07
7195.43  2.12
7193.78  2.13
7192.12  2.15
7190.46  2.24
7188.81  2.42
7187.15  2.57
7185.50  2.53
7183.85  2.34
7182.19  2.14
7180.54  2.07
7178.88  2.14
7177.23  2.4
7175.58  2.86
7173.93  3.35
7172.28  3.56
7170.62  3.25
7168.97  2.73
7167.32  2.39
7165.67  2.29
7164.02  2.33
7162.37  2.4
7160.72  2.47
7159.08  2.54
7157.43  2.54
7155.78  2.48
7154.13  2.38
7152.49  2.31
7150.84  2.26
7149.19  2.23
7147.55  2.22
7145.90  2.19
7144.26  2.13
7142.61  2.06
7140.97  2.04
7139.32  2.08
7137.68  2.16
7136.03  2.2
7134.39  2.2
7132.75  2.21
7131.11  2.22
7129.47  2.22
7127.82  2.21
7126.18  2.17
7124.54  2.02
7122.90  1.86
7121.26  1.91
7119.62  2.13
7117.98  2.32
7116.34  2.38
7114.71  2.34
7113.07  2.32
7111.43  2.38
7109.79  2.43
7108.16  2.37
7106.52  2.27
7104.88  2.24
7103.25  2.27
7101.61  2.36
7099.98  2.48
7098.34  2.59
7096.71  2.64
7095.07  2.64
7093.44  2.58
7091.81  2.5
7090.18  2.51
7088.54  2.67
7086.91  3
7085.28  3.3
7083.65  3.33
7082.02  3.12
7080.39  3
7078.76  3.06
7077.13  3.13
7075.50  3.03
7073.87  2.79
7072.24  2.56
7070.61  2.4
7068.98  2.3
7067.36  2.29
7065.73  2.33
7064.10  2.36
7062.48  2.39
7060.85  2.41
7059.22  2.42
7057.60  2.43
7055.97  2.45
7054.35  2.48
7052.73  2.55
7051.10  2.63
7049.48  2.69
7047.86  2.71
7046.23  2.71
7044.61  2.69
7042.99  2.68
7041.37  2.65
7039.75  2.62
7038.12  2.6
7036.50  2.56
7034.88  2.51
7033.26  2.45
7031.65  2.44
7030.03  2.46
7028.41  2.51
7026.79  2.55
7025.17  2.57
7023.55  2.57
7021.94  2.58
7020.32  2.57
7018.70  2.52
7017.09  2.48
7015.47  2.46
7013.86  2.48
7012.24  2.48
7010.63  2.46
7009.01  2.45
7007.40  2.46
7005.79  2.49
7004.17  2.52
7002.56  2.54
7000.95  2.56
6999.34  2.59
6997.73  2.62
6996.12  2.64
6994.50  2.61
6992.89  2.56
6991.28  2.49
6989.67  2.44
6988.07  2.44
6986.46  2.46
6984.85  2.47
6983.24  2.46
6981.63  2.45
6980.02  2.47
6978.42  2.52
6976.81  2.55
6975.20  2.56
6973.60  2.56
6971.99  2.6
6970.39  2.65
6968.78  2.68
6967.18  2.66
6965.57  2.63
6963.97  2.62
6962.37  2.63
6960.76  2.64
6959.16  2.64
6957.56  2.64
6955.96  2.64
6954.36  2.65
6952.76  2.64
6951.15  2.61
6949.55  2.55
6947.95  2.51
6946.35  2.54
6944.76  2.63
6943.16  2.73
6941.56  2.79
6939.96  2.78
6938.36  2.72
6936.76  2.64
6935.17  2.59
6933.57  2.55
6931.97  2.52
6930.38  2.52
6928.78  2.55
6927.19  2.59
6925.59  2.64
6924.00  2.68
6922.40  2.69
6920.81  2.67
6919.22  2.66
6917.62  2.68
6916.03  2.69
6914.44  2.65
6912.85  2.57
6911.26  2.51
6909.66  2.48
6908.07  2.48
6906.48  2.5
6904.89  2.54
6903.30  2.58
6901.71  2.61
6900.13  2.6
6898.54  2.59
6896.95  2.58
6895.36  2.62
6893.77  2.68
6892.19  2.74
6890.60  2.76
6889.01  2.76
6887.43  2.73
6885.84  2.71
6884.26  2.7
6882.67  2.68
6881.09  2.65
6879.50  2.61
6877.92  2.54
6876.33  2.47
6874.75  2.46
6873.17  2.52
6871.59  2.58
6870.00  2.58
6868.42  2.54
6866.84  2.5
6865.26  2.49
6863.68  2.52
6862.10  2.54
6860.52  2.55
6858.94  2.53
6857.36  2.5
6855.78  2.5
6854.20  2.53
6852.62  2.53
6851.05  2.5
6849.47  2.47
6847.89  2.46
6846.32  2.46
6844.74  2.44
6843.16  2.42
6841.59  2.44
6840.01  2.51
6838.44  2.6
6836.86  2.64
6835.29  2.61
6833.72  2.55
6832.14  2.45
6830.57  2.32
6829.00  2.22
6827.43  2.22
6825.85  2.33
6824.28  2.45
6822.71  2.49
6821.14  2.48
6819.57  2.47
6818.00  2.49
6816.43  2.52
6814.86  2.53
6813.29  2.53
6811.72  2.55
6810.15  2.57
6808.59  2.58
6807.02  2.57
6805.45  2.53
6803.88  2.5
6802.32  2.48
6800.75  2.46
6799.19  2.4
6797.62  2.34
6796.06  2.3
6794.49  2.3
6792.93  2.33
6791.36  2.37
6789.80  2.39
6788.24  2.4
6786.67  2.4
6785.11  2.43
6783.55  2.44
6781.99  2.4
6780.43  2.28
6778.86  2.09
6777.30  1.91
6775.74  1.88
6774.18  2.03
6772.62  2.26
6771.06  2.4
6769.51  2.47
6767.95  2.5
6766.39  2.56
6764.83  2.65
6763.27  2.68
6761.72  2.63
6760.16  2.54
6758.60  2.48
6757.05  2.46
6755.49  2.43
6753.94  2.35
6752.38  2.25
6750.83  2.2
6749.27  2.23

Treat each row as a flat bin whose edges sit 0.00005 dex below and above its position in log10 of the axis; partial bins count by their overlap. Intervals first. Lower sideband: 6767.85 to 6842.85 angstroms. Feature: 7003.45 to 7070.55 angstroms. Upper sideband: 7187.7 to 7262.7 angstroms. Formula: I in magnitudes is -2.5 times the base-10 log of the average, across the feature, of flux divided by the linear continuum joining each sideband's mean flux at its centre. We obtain -0.074 mag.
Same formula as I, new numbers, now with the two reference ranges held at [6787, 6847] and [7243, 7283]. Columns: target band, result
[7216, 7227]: 0.04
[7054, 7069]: 0.01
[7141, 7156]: 0.07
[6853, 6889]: -0.06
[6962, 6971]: -0.10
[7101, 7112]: 0.03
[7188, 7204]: 0.06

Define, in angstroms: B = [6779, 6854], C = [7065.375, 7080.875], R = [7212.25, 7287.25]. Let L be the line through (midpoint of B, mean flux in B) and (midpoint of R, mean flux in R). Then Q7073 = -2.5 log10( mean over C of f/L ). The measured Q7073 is -0.14 mag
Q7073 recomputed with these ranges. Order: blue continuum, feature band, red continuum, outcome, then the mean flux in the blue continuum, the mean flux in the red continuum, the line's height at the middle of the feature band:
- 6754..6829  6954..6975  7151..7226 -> -0.09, 2.41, 2.42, 2.42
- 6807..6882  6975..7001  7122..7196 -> -0.04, 2.5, 2.35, 2.43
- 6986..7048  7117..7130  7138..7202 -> 0.16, 2.54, 2.39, 2.43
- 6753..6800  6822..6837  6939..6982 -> 0.01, 2.37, 2.62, 2.44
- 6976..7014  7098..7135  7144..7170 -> 0.07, 2.51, 2.38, 2.41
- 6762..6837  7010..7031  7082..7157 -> -0.06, 2.41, 2.36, 2.38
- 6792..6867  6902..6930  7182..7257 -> -0.07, 2.47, 2.32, 2.44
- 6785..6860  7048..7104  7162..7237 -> -0.09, 2.46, 2.4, 2.42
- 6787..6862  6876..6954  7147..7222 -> -0.07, 2.46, 2.42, 2.45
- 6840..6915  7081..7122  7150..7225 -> -0.03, 2.56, 2.42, 2.46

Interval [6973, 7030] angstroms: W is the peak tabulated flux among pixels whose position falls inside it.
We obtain 2.64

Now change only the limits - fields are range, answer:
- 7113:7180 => 3.56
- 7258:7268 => 2.67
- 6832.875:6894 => 2.76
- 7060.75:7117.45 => 3.33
